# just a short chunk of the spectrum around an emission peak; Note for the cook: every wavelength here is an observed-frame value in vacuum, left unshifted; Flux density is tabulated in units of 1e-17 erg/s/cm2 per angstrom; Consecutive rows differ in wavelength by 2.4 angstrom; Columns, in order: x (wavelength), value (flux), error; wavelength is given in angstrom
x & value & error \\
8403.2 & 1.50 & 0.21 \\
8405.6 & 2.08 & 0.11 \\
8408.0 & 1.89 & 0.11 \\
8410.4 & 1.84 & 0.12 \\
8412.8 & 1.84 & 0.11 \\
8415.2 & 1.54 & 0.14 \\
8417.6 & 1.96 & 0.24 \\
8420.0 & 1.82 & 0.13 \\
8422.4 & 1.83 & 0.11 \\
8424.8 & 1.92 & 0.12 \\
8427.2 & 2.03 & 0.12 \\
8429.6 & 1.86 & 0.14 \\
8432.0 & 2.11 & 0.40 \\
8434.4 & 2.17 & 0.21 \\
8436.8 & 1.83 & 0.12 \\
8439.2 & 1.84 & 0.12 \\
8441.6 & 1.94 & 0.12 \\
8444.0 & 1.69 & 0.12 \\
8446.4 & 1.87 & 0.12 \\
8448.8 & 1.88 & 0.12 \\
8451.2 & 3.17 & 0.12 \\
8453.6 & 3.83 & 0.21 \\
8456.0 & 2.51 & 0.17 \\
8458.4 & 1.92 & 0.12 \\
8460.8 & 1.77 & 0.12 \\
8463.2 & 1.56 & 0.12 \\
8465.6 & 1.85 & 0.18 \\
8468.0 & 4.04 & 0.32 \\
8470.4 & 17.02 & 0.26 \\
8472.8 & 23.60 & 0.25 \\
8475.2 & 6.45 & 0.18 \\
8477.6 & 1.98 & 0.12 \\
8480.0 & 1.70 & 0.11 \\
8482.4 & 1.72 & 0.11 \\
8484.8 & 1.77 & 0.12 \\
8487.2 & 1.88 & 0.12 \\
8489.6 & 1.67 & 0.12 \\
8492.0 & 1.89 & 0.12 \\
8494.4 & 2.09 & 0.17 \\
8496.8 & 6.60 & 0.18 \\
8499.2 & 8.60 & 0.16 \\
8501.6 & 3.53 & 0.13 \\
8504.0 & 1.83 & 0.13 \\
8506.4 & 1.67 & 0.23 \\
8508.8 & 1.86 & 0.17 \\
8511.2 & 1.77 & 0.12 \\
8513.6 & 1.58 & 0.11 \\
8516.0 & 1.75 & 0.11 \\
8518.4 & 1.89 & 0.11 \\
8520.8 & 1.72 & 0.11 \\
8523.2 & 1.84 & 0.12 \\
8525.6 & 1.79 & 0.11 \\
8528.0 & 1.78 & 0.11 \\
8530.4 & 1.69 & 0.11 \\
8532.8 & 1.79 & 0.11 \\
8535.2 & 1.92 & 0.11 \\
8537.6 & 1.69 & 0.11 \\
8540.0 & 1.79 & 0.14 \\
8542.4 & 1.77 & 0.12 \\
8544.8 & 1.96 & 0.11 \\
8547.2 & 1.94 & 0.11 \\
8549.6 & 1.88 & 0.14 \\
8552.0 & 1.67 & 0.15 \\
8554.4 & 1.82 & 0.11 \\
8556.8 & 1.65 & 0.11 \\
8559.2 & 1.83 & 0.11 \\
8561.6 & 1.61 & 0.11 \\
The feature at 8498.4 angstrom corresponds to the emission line [N II]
